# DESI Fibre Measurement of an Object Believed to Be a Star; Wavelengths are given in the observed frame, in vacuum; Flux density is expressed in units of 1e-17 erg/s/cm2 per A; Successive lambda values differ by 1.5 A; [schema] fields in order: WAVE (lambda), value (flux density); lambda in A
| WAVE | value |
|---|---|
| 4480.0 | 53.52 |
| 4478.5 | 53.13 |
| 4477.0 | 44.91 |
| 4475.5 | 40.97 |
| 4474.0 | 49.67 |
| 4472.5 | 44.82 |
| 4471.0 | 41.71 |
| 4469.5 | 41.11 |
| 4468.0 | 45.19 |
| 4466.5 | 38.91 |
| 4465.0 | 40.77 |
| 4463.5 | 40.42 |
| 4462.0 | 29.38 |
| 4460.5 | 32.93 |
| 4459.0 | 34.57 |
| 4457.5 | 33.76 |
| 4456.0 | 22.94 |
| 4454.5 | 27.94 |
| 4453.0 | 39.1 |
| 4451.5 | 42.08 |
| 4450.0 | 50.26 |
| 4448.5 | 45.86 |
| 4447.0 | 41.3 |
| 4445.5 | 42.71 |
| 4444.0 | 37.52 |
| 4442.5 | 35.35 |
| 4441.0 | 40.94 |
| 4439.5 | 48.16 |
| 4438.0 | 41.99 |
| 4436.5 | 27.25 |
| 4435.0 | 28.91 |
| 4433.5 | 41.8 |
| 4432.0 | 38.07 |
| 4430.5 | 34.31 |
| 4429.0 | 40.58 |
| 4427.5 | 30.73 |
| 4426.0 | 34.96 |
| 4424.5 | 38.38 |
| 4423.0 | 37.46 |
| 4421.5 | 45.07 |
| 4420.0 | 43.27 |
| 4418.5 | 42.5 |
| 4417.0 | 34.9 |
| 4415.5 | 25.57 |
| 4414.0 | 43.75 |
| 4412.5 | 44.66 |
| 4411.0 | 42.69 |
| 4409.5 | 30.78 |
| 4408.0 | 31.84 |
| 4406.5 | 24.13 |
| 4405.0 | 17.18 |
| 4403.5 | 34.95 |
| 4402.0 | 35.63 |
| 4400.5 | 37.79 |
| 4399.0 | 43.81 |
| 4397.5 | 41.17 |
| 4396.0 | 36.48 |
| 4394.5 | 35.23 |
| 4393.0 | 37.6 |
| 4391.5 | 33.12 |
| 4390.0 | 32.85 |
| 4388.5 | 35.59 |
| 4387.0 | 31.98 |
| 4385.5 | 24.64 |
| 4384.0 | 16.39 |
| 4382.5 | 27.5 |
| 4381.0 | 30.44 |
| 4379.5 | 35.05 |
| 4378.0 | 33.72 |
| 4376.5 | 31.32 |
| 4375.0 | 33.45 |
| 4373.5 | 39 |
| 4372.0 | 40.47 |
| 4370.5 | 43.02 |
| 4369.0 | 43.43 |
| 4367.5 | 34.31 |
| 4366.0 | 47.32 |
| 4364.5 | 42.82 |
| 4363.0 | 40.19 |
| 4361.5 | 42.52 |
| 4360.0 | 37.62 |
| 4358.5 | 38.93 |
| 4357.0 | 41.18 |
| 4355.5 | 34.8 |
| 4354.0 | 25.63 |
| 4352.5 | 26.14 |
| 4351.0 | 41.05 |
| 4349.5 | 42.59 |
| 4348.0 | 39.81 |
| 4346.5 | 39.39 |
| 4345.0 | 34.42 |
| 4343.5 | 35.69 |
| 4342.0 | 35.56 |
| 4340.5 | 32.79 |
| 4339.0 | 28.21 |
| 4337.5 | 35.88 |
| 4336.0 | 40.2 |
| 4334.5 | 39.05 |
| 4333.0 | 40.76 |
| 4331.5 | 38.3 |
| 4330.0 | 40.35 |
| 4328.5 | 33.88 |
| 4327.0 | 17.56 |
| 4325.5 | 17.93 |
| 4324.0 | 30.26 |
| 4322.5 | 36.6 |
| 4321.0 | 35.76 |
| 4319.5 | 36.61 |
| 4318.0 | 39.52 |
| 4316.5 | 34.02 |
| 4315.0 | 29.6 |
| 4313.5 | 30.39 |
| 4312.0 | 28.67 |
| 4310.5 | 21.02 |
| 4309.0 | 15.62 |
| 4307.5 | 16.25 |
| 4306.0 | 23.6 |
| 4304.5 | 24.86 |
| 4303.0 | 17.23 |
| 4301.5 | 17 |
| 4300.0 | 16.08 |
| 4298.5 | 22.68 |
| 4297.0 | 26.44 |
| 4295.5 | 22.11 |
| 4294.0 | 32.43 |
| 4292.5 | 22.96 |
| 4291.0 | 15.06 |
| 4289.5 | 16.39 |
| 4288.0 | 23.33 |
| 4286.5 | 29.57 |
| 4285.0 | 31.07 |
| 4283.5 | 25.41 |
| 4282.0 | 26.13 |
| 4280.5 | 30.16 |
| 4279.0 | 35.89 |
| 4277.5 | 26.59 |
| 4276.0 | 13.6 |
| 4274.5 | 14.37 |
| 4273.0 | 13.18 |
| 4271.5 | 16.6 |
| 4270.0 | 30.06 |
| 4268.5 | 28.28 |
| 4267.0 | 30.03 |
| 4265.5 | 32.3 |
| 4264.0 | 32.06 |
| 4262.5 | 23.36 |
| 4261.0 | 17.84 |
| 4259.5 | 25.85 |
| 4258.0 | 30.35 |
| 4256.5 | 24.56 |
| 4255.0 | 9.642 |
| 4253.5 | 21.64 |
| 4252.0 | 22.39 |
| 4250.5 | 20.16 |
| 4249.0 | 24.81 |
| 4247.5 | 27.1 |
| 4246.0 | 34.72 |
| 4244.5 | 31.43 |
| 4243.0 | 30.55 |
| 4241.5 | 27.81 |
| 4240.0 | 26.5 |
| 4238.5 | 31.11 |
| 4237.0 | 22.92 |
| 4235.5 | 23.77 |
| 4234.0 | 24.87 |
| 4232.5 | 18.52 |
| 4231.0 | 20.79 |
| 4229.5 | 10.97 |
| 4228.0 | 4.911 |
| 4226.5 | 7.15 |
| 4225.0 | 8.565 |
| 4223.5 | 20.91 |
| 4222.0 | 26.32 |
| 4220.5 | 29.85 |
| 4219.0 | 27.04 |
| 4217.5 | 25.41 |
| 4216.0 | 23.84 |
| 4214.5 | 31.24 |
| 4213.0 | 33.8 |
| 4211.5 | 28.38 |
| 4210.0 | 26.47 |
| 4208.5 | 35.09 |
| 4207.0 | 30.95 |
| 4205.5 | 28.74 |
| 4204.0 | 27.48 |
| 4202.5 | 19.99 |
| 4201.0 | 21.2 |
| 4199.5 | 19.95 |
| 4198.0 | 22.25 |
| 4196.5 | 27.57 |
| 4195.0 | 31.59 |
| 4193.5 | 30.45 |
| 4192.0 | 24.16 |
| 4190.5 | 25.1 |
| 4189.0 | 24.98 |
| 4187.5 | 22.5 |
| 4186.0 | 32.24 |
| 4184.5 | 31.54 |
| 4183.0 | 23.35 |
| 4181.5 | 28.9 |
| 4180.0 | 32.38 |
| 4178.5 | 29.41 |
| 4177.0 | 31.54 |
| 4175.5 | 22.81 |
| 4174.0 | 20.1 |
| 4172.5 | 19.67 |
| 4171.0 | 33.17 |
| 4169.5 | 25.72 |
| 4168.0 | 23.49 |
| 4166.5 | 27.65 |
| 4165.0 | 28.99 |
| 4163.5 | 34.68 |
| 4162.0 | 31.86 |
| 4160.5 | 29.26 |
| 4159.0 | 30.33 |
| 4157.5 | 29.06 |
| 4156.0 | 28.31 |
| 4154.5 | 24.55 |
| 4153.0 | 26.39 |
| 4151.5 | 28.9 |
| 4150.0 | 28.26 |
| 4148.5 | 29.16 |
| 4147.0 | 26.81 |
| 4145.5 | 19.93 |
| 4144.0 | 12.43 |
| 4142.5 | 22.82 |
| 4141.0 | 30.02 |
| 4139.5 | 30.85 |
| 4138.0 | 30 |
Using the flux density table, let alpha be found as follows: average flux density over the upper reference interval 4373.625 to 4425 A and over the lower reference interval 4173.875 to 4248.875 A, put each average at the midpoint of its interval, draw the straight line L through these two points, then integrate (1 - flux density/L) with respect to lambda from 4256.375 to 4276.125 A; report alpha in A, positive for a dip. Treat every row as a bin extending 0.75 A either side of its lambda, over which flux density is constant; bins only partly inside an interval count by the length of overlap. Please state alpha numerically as 2.81 A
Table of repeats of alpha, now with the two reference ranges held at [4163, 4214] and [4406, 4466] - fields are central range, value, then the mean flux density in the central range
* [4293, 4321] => 5.76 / 25.5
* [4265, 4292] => 5.79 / 24.2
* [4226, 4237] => 4.74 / 16.5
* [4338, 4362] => -1.52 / 36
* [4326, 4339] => -0.73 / 35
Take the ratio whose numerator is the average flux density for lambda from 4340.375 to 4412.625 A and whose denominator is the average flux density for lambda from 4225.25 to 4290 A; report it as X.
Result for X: 1.50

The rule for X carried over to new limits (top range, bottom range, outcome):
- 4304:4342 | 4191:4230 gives 1.28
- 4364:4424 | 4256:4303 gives 1.47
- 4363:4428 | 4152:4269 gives 1.38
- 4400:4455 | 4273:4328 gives 1.50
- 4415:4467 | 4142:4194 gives 1.39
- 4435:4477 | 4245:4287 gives 1.57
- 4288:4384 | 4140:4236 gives 1.25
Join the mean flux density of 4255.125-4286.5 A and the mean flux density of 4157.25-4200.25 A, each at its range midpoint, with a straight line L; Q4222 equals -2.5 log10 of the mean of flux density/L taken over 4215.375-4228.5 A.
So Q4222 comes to 0.325 mag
